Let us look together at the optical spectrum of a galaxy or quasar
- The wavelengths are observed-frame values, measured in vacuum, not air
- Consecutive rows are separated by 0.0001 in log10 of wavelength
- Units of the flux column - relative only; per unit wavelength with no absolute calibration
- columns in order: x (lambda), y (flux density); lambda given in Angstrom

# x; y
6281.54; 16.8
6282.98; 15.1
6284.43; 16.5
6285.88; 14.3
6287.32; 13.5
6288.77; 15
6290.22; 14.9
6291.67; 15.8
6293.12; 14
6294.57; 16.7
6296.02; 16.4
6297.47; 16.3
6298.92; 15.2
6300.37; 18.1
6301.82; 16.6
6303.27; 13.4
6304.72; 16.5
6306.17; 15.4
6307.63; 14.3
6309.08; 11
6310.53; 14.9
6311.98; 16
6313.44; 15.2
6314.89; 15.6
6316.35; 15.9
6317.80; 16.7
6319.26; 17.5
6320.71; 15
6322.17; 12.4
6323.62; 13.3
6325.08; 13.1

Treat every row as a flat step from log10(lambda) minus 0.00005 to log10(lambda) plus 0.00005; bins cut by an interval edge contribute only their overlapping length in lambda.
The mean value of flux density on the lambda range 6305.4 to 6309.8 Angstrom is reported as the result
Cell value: 13.6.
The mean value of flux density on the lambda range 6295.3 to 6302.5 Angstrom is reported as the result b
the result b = 16.5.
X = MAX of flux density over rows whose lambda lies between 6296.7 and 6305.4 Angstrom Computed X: 18.1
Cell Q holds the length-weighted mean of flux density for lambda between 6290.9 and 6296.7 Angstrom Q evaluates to 15.7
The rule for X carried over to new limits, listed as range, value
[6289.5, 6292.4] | 15.8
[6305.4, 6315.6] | 16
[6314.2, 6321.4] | 17.5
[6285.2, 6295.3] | 16.7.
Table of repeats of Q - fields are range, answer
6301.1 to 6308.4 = 15.2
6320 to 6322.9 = 13.7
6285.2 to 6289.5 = 14.3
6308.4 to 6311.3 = 13.1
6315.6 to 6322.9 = 15.5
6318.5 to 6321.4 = 16.3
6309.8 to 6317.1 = 15.5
